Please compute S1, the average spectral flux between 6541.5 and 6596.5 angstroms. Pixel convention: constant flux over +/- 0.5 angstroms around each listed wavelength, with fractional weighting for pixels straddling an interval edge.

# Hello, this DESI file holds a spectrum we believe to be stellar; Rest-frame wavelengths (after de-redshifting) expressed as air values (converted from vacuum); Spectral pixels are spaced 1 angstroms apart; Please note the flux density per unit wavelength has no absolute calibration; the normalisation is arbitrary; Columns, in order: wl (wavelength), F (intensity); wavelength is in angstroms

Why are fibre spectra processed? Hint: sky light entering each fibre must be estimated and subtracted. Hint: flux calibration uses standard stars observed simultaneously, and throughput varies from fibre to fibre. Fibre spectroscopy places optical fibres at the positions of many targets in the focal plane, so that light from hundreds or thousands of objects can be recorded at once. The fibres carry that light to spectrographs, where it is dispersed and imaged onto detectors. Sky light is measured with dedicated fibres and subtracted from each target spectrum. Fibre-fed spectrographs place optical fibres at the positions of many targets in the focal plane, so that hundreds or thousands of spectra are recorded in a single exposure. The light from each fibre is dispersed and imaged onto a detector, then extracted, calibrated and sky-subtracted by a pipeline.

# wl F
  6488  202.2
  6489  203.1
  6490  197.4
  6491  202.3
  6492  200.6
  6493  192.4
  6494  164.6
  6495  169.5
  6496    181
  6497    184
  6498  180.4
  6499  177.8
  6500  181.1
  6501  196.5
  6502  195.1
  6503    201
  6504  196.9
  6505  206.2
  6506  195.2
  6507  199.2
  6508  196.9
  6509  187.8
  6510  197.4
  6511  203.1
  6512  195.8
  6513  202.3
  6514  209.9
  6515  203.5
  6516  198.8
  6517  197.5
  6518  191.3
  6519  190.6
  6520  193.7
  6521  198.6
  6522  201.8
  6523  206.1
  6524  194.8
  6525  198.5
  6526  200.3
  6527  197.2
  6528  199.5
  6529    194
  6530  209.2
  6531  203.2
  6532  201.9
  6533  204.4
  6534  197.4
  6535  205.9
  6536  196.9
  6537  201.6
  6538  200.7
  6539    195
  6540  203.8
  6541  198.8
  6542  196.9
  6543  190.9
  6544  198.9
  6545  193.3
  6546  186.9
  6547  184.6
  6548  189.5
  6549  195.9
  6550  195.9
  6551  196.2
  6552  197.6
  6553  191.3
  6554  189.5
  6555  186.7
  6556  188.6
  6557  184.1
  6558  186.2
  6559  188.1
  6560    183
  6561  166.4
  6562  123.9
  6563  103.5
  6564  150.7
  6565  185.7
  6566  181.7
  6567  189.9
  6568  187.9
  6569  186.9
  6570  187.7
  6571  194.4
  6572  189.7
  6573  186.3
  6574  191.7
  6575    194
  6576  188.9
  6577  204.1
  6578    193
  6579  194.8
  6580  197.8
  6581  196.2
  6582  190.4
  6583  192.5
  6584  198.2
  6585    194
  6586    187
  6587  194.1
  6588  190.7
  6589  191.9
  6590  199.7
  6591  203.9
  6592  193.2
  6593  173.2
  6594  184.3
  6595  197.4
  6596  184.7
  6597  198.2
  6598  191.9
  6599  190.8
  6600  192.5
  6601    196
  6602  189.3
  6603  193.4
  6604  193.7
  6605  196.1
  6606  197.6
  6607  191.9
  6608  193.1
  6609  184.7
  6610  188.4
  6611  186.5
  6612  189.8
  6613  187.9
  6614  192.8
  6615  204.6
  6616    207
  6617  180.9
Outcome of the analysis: 187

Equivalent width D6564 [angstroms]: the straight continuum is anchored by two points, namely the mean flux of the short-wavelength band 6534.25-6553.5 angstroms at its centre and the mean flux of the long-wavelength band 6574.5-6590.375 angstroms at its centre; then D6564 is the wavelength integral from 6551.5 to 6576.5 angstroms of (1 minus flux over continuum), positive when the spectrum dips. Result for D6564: 1.9 angstroms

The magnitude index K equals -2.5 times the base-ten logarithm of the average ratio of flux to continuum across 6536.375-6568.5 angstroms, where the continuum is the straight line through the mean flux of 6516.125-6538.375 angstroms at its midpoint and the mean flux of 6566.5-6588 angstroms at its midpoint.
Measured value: 0.063 mag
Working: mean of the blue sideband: 199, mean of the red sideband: 192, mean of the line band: 185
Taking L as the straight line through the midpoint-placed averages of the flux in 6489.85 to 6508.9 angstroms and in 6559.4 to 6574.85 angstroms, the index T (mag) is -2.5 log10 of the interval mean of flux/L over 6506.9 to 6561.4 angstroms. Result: -0.08 mag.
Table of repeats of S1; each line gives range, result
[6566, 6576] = 189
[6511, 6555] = 198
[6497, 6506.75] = 192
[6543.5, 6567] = 181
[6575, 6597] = 193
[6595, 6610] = 192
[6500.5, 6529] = 198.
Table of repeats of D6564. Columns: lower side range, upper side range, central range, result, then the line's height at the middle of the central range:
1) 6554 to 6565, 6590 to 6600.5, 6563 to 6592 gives -1.5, 180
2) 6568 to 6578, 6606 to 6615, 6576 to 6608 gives -0.4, 191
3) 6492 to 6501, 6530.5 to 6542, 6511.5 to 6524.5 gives -0.5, 192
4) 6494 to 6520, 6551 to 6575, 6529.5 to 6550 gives -1.4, 185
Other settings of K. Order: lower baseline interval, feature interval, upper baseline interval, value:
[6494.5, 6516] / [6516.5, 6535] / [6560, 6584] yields -0.05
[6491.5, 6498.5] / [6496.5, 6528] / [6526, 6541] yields -0.03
